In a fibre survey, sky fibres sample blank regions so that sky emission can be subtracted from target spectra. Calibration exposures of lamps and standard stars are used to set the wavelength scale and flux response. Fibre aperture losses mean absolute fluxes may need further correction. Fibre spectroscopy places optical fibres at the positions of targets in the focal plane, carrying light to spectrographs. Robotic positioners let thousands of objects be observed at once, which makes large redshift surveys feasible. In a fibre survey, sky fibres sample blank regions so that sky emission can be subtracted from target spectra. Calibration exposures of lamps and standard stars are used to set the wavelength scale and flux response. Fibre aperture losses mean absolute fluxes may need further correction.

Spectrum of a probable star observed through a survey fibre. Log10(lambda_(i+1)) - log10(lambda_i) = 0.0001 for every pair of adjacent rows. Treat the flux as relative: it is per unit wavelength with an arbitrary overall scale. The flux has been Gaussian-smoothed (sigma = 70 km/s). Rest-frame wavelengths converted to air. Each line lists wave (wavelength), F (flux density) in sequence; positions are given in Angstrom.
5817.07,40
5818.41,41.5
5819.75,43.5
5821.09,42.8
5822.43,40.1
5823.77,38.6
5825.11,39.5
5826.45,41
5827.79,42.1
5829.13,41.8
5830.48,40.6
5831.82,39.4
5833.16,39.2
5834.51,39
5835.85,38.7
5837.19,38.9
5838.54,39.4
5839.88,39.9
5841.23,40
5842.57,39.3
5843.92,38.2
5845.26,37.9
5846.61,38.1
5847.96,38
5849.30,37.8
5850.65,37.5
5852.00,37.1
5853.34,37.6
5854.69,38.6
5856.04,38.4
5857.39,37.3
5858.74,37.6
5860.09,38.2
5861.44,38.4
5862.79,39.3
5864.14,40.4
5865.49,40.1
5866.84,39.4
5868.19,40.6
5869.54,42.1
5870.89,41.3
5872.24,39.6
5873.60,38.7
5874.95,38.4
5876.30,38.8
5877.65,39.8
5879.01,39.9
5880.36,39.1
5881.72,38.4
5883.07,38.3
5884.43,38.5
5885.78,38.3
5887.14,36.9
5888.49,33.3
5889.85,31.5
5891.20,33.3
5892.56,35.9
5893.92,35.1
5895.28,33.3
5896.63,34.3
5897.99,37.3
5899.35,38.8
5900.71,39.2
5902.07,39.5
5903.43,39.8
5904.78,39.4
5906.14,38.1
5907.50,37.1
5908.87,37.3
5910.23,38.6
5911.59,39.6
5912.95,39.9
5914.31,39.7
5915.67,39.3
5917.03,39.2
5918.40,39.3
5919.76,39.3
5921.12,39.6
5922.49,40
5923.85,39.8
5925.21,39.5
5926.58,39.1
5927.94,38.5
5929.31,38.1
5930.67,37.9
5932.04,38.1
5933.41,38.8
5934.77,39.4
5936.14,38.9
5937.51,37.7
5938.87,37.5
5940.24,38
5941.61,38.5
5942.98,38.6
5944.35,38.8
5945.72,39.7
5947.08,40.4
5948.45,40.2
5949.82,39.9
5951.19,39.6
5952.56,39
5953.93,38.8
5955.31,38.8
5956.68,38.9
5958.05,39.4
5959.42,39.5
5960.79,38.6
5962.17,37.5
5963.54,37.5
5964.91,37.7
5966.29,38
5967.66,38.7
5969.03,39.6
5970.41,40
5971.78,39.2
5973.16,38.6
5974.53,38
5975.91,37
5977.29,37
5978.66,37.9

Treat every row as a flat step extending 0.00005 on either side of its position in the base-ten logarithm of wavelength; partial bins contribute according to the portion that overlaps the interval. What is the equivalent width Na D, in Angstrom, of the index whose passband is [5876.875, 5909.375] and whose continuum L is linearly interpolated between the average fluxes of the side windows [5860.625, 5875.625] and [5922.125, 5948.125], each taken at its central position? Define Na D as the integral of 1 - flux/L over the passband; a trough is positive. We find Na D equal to 1.9 Angstrom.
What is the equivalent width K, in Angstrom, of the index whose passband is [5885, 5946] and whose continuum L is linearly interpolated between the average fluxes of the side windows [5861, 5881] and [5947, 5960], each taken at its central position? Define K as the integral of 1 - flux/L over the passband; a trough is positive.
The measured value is 2.4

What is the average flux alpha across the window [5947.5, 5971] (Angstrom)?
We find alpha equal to 38.9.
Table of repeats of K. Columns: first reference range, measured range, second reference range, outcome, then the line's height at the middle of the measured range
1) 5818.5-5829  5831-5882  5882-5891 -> -0.6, 38.5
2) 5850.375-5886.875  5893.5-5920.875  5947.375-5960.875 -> 0.6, 39.1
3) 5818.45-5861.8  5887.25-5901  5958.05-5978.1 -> 1.3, 38.9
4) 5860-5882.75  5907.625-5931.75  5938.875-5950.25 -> 0.2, 39.3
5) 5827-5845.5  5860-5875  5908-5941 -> -0.2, 39.4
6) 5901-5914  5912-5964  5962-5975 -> -0.4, 38.7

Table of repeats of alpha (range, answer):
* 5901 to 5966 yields 38.9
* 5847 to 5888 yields 38.8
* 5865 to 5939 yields 38.4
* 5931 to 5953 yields 38.9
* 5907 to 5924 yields 39.1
